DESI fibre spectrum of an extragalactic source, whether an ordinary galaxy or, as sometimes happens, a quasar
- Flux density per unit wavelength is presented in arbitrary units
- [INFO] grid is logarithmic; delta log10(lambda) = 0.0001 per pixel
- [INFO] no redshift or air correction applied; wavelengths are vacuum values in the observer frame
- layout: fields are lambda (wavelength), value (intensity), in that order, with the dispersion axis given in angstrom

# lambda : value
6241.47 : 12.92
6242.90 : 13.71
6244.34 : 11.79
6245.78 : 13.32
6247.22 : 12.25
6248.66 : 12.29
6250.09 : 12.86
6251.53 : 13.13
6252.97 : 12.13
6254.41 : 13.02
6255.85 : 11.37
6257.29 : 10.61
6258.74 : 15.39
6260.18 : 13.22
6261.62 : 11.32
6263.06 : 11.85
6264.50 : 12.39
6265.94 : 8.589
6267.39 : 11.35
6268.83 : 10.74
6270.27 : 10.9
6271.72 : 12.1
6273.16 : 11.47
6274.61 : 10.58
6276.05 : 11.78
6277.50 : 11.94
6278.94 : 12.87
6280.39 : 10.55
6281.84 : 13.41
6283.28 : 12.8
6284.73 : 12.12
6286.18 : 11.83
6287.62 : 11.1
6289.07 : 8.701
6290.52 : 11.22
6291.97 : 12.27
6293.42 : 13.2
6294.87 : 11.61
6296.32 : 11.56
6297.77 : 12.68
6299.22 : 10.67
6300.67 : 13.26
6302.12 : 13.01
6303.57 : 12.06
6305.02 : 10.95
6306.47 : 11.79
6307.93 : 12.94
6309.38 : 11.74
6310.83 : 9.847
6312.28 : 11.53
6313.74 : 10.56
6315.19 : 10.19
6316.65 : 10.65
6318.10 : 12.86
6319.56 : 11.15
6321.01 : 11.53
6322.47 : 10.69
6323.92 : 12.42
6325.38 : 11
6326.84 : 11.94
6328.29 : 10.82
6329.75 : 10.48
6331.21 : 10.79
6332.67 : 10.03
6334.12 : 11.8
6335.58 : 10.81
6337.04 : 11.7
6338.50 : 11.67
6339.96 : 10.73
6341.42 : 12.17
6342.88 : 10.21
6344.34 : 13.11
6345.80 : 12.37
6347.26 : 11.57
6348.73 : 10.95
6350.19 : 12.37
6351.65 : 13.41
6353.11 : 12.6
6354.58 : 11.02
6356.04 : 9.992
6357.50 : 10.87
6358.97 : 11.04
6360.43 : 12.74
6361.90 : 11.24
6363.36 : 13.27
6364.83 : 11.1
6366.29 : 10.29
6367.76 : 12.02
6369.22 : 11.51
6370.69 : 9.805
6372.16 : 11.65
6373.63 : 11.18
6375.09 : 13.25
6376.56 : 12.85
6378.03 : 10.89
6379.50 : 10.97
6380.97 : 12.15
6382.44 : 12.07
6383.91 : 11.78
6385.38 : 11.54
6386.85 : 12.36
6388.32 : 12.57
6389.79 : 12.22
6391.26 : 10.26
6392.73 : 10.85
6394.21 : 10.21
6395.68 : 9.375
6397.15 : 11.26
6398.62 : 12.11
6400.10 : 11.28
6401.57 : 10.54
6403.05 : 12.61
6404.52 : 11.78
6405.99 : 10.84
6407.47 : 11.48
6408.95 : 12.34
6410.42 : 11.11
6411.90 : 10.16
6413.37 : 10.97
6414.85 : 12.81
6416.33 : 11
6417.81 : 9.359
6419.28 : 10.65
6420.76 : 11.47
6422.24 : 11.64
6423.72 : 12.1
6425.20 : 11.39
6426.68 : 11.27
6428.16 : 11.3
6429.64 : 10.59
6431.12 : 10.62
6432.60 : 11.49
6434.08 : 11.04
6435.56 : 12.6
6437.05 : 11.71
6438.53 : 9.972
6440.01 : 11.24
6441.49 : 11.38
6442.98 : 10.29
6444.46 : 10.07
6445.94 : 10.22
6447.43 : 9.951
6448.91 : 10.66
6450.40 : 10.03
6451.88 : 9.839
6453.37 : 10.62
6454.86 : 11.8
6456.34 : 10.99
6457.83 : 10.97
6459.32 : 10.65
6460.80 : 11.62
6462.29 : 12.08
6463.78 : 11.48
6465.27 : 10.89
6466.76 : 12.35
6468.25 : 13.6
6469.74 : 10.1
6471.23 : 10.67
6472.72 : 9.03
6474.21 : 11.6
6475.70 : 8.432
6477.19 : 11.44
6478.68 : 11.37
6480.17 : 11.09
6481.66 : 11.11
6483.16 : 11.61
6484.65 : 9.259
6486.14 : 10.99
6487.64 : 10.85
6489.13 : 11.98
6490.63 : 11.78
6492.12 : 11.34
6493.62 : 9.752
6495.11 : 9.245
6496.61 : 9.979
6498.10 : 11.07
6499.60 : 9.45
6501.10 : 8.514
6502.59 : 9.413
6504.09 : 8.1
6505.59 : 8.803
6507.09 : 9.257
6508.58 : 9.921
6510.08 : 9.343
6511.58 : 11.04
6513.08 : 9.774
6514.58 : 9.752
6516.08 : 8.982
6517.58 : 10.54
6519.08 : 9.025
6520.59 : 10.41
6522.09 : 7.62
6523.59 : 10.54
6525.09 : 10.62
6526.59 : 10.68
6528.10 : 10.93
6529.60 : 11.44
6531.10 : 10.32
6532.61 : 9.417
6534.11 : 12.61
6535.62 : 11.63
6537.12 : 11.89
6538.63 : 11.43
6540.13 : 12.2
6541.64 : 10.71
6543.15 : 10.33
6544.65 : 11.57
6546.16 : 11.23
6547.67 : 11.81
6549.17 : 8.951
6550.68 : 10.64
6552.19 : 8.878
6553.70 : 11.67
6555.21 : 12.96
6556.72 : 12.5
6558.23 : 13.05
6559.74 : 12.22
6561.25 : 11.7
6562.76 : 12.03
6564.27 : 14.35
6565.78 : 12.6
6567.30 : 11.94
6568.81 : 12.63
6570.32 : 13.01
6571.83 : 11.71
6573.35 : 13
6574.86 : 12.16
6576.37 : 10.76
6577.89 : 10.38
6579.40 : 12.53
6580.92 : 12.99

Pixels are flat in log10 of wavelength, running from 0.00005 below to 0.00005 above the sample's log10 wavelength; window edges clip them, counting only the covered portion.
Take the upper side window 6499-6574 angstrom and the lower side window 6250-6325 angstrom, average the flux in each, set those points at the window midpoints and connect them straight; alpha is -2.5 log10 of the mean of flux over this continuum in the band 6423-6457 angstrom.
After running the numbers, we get 0.03 mag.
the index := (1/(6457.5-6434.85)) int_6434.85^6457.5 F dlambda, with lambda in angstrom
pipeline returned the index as 10.8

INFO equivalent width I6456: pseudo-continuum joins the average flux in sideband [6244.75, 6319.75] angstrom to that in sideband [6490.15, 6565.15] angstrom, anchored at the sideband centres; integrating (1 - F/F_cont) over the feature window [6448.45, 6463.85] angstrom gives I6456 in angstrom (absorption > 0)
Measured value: 0.02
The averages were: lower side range 11.8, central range 11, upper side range 10.6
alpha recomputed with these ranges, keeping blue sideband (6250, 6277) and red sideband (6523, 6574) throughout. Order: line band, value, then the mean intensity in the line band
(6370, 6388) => -0.002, 11.7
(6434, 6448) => 0.078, 10.8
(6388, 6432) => 0.046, 11.2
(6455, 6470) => 0.010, 11.5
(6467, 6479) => 0.078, 10.8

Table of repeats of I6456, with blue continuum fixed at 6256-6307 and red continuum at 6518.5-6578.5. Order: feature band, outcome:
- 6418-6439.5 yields 0.6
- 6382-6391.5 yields -0.2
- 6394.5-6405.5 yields 0.3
